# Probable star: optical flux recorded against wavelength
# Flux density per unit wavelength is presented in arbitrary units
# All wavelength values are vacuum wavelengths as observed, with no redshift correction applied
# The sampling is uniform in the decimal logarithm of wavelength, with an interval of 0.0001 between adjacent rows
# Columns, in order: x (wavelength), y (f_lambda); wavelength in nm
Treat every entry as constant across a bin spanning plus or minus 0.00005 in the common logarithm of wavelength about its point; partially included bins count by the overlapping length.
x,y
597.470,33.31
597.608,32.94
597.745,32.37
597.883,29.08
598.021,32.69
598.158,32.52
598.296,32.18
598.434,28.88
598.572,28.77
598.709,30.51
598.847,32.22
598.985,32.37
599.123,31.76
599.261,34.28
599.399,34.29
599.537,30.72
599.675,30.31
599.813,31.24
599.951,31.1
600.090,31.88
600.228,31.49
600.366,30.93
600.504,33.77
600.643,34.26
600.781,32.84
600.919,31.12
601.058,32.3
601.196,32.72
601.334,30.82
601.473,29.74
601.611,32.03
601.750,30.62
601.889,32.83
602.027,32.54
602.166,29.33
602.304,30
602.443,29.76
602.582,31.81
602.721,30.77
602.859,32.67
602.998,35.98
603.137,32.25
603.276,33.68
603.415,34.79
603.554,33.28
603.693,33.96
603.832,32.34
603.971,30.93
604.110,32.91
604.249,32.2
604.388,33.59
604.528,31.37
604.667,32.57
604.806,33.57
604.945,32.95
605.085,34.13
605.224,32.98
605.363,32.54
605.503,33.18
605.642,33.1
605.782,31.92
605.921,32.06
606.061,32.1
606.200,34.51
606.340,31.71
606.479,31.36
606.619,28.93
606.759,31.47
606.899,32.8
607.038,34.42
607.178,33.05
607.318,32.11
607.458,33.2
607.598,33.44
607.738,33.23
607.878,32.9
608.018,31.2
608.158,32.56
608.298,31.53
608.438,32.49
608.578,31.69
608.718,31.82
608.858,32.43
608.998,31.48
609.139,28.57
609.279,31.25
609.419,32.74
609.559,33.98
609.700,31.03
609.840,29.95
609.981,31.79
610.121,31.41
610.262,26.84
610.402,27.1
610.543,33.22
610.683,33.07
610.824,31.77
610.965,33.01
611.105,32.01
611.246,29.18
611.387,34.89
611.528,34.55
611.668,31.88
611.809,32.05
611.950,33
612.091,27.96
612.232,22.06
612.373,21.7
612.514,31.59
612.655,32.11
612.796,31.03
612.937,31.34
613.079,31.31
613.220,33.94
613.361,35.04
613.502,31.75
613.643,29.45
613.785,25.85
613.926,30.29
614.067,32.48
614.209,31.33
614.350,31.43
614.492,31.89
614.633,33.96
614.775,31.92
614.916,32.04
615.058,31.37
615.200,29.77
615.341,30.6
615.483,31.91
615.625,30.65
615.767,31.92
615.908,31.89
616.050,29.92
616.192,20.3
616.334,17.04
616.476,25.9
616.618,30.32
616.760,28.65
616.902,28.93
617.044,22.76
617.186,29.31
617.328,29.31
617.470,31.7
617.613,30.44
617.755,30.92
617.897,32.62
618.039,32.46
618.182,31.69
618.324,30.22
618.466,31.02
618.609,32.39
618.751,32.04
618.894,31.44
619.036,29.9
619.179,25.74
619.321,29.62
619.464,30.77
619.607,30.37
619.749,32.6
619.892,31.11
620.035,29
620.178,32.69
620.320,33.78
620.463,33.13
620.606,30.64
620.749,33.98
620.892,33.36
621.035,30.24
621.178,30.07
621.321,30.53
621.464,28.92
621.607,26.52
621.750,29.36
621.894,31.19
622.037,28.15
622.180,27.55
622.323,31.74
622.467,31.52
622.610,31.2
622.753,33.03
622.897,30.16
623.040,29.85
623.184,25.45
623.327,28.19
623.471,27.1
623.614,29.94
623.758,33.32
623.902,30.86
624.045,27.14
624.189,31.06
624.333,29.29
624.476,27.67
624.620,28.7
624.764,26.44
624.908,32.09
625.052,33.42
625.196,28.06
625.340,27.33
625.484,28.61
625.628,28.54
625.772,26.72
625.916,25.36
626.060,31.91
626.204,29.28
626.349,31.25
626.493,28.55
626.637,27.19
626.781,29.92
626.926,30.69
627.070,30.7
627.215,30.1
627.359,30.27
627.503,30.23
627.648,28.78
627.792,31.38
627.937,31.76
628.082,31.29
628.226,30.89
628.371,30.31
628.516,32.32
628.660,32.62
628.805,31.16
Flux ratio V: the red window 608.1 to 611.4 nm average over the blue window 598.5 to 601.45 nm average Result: 0.99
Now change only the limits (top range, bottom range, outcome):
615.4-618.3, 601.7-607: 0.89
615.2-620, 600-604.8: 0.92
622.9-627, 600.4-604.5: 0.90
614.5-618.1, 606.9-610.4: 0.93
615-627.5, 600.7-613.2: 0.94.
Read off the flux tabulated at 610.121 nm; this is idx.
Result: 31.41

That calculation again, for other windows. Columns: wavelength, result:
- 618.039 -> 32.46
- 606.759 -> 31.47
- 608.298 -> 31.53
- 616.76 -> 28.65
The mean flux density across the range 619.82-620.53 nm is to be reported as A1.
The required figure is 31.9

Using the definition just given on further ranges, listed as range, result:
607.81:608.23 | 32.2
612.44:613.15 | 31.4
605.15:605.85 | 32.8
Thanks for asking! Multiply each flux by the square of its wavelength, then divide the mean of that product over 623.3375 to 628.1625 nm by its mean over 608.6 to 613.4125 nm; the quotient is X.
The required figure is 1.00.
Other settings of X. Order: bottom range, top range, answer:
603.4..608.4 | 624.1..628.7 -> 0.98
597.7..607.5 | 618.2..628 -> 1.00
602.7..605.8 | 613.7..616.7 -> 0.93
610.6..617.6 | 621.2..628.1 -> 1.01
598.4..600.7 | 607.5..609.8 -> 1.04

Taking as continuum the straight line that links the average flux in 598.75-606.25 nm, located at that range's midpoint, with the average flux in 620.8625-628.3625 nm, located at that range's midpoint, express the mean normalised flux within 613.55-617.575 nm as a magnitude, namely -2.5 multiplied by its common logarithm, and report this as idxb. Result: 0.05 mag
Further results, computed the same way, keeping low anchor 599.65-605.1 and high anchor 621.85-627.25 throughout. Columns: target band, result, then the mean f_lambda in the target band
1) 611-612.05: -0.047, 32.4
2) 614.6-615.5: -0.032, 31.5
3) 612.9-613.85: -0.015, 31.2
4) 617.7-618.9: -0.051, 31.7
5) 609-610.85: 0.010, 31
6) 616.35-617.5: 0.100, 27.7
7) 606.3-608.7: -0.024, 32.2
